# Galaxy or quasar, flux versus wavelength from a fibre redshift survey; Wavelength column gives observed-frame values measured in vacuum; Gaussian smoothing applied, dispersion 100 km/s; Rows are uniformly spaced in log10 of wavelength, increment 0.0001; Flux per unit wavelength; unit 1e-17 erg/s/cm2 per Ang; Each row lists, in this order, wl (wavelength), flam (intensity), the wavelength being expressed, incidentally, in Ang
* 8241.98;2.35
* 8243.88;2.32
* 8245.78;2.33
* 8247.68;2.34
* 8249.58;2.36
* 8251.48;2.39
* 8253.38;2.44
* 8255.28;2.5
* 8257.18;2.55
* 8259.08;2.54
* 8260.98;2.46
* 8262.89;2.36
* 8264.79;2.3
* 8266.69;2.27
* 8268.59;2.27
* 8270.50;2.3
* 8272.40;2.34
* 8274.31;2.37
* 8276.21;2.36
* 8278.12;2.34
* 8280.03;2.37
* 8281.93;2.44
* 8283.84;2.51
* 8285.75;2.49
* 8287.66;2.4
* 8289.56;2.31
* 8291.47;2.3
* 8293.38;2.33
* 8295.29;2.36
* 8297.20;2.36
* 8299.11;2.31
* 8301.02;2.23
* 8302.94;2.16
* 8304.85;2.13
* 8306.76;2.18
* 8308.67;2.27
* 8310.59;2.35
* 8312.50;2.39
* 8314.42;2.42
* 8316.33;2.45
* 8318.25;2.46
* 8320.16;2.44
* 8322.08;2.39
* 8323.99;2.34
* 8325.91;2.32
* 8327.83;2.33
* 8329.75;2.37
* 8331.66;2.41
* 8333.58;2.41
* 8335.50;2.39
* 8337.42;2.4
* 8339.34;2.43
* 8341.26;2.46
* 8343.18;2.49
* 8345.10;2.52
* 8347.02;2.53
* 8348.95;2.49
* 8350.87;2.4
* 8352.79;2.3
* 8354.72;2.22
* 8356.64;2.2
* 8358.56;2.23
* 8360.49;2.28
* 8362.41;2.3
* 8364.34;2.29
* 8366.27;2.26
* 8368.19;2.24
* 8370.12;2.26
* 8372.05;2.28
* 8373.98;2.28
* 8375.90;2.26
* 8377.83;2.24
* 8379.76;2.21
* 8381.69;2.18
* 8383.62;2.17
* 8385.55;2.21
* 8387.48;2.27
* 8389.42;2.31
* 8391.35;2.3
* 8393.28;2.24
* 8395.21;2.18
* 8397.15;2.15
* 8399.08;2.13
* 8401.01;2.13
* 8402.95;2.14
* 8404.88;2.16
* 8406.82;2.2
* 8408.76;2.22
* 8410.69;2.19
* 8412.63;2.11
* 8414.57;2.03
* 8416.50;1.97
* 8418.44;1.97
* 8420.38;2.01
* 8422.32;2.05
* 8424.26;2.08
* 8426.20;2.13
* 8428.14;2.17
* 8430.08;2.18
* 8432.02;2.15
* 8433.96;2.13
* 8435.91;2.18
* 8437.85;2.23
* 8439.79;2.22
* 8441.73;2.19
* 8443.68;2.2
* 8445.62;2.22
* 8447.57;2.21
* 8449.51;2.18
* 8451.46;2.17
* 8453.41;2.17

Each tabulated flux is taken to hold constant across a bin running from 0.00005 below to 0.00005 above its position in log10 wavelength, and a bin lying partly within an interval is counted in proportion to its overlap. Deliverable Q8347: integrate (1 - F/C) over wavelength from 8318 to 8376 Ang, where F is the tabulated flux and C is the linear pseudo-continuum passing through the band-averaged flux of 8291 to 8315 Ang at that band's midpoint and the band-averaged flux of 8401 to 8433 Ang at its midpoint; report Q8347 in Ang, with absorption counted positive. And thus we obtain -3.5 Ang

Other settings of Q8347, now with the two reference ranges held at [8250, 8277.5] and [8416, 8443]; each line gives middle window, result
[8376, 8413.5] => -0.36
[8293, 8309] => 0.50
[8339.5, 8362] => -1.26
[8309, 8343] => -1.63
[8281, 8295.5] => -0.28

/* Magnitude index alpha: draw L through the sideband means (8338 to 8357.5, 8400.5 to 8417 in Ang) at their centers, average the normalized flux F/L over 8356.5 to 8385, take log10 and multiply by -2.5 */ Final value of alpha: 0.03 mag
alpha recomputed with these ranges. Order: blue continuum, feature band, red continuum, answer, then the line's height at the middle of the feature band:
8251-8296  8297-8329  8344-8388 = 0.010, 2.35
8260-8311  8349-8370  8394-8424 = -0.041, 2.2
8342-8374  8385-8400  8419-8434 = -0.003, 2.22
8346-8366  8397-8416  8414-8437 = 0.005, 2.15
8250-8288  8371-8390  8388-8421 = -0.024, 2.19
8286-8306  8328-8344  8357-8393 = -0.066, 2.27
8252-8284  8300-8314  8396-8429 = 0.031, 2.32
